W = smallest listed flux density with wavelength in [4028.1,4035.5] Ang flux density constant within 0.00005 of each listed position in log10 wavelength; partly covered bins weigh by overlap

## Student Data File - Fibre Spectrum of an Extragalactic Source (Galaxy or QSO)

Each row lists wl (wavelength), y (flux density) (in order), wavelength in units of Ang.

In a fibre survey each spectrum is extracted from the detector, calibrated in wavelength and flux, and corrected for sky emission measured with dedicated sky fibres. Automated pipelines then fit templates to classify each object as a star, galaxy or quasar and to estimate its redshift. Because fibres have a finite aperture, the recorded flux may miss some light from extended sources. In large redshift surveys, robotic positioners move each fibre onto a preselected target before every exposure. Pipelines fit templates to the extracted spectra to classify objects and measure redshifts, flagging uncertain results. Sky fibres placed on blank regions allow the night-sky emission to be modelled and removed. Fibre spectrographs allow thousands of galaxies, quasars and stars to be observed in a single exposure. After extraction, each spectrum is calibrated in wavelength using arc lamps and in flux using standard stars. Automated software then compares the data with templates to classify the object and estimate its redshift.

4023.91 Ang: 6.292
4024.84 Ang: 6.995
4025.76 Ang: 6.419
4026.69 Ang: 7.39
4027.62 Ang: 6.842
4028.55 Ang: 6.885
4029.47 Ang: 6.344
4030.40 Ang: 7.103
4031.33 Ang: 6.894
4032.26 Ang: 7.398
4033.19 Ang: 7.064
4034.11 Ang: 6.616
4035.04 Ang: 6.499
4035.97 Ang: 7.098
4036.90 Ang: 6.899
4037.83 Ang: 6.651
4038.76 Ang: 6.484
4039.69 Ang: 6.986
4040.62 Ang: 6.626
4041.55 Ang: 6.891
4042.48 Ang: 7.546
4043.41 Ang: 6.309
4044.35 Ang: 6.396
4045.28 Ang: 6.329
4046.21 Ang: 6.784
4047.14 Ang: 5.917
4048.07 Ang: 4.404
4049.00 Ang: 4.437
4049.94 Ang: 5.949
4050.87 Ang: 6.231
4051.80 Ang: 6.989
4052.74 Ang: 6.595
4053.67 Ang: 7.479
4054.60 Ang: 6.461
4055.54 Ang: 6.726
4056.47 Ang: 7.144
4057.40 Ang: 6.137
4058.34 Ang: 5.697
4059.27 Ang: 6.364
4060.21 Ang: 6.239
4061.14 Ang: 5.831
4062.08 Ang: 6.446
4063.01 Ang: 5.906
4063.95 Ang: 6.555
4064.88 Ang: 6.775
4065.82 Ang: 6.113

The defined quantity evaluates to 6.344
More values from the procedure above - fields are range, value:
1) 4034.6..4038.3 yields 6.499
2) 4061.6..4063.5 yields 5.906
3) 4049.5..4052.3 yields 5.949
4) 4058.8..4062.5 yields 5.831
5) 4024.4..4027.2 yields 6.419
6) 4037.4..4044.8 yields 6.309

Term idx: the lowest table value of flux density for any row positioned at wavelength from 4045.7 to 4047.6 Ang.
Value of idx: 5.917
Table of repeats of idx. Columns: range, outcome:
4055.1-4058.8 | 5.697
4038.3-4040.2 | 6.484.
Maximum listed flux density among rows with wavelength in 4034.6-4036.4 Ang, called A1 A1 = 7.098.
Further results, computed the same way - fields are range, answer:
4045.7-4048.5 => 6.784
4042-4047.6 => 7.546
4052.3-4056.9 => 7.479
